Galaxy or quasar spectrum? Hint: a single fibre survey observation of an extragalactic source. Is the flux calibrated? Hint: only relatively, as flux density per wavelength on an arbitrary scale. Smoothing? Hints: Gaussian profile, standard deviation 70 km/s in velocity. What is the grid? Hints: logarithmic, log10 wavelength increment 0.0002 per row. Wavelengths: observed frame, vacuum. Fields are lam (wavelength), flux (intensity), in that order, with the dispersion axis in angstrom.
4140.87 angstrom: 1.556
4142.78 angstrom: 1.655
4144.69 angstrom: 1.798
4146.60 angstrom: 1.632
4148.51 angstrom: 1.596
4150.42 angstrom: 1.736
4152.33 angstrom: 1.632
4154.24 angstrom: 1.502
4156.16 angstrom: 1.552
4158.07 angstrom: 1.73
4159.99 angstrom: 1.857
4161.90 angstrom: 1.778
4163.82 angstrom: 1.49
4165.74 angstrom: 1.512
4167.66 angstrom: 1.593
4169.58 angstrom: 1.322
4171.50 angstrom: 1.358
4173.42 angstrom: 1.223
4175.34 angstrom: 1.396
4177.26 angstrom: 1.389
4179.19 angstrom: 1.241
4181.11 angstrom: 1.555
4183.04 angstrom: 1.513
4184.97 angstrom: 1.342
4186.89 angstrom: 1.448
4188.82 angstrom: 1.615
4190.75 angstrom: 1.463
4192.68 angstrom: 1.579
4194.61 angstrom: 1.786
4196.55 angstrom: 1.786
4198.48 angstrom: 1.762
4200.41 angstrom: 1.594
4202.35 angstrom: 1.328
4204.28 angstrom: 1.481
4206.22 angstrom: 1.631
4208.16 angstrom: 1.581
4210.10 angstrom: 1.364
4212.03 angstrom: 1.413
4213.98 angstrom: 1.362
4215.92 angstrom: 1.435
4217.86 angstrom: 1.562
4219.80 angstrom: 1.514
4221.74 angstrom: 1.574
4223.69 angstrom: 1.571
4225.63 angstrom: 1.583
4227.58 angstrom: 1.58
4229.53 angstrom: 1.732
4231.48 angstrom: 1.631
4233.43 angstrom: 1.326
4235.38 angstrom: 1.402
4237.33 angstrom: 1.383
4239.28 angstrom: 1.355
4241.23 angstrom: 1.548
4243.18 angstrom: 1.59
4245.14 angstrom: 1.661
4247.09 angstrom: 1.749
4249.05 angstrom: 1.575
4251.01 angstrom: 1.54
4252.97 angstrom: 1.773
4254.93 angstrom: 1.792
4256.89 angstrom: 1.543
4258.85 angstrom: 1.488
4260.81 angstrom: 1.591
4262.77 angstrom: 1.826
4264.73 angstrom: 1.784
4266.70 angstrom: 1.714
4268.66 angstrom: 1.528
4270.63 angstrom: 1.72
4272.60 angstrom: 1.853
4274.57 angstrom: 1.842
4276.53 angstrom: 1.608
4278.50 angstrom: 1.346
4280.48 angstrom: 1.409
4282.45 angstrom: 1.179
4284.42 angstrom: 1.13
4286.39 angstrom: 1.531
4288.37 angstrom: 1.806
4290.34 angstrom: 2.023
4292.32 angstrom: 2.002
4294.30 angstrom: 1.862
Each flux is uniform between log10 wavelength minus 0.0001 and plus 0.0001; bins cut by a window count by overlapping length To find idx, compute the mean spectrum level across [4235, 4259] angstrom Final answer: 1.58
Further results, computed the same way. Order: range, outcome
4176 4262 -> 1.54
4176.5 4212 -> 1.52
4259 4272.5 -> 1.69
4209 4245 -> 1.5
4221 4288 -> 1.57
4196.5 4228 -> 1.53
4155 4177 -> 1.52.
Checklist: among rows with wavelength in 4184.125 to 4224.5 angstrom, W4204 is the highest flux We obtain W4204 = 1.786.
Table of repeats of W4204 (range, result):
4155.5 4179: 1.857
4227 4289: 1.853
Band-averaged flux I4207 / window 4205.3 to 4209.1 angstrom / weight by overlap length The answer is 1.6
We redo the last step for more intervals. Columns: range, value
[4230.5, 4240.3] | 1.42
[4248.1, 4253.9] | 1.63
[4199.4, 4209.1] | 1.52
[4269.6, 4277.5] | 1.75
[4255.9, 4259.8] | 1.52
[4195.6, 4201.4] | 1.71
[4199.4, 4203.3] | 1.46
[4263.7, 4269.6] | 1.68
